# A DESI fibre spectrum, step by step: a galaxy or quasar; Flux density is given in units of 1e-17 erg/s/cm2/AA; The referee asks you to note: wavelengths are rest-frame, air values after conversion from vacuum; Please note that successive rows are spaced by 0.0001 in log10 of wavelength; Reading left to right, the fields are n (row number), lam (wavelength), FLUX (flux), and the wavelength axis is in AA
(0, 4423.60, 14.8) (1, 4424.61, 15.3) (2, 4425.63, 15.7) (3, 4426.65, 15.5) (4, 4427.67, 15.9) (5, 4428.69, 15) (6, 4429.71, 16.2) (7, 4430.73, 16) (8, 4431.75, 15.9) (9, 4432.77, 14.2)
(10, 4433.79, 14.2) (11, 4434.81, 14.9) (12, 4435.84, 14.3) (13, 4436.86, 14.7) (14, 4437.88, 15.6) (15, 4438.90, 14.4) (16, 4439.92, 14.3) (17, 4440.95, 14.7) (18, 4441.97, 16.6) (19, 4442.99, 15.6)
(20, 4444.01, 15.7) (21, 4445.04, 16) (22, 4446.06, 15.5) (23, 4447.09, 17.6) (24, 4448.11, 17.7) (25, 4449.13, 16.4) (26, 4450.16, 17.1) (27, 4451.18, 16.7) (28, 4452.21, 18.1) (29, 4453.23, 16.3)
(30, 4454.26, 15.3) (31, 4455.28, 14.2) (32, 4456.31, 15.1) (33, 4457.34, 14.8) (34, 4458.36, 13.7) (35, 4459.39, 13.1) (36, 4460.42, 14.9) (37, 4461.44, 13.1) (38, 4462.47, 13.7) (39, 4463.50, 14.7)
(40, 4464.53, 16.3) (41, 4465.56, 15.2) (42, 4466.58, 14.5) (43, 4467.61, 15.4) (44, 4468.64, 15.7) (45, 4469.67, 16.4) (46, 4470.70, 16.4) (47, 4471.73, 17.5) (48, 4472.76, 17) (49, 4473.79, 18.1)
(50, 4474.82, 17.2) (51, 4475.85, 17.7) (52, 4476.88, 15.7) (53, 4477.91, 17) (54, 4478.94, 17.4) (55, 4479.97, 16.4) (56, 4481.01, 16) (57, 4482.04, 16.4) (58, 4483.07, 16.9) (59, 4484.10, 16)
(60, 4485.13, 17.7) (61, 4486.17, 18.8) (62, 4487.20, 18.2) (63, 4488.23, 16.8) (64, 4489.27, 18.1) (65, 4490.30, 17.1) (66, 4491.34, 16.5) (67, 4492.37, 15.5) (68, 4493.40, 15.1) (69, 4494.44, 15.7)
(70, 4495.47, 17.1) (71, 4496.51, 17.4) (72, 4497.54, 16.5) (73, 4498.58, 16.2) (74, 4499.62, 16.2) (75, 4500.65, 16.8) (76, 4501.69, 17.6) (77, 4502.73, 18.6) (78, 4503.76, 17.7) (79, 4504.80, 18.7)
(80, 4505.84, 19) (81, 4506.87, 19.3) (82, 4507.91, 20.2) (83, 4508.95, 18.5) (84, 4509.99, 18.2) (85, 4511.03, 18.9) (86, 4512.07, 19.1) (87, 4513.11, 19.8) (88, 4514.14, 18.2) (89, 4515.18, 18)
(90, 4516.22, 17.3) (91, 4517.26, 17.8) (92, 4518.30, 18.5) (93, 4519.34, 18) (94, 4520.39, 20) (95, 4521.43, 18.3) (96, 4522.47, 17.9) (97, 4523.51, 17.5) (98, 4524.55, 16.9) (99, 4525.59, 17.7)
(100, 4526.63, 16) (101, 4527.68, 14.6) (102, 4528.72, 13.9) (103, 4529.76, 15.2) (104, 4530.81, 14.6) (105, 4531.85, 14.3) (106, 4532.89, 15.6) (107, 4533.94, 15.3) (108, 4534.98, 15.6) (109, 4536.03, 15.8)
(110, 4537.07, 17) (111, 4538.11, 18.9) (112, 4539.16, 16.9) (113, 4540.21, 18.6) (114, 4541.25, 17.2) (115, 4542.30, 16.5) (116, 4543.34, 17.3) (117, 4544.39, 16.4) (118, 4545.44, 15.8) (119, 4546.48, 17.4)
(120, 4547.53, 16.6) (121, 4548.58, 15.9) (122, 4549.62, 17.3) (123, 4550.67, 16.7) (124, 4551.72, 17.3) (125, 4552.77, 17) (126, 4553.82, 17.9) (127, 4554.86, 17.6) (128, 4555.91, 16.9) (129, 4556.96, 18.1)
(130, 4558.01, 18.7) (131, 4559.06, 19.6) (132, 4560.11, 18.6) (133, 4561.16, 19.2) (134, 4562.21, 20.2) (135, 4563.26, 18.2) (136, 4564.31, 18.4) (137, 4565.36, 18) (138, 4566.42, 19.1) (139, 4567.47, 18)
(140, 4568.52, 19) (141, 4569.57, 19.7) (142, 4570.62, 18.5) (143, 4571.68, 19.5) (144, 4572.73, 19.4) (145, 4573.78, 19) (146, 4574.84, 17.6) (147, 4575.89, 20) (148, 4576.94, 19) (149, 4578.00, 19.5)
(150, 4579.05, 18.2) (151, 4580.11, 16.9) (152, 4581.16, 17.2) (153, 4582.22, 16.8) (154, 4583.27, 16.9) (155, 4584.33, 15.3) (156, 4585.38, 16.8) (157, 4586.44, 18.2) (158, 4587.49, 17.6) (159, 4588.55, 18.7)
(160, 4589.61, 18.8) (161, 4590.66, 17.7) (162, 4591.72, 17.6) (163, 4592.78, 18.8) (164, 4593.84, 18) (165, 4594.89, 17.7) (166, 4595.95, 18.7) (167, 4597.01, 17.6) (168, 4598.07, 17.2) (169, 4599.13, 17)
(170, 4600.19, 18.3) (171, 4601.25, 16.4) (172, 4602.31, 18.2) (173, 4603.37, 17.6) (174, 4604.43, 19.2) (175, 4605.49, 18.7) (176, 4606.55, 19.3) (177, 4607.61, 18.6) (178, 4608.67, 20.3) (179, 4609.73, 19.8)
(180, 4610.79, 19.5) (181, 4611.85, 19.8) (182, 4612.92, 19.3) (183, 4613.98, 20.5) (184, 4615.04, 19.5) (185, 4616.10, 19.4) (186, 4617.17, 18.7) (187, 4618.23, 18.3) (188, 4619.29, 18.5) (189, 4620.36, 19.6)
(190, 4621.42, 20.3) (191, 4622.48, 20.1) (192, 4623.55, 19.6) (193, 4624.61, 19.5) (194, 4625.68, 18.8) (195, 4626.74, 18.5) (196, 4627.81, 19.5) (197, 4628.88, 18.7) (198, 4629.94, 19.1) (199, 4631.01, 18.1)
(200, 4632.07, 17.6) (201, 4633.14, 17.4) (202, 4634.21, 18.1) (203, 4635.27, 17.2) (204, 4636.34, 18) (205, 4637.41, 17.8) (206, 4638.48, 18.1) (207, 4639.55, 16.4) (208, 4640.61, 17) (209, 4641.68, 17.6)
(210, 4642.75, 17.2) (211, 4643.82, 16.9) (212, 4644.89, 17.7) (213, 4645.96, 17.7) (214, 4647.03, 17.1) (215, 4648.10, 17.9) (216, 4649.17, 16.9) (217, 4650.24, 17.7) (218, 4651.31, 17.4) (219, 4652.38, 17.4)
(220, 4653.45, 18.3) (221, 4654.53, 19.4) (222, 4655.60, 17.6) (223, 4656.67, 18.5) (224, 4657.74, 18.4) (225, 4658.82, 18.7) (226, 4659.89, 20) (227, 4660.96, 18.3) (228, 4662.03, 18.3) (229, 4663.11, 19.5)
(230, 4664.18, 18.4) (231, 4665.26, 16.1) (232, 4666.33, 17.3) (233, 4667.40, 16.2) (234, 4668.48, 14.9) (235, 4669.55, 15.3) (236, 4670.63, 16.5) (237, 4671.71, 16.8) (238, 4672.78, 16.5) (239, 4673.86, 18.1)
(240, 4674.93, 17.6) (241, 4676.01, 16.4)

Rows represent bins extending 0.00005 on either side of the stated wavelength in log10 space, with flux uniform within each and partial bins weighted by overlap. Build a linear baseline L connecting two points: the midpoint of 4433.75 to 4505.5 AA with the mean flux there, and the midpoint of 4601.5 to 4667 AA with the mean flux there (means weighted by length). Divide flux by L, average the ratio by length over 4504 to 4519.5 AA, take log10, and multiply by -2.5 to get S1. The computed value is -0.12 mag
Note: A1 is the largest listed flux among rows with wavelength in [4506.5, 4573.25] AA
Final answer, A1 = 20.2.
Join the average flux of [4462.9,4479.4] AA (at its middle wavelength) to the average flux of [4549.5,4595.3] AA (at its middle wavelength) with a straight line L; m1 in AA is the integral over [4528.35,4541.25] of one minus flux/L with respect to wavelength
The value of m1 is 1.1 AA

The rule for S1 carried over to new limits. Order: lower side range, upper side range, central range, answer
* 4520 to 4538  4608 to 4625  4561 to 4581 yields -0.05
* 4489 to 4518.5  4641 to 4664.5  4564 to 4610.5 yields -0.02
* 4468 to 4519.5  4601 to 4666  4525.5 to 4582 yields 0.02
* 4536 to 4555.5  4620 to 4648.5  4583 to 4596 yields -0.01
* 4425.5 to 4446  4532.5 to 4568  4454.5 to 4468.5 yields 0.09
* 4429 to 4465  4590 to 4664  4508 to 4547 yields -0.03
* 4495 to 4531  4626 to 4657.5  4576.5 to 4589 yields 0.01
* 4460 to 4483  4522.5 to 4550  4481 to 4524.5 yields -0.09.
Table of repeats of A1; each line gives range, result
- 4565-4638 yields 20.5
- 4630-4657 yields 19.4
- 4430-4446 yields 16.6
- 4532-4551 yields 18.9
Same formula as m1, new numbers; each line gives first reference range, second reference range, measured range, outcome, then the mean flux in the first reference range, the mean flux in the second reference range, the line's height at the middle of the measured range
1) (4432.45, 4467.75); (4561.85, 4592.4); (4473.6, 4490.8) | -1.2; 15.3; 18.3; 16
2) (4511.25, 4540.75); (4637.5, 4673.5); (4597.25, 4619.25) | -1.8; 17.1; 17.5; 17.4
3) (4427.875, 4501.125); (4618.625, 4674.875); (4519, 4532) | 0.0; 16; 17.9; 16.6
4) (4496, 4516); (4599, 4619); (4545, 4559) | 0.9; 18.1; 18.9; 18.5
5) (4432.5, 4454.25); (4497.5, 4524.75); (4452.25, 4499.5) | 2.2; 15.7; 18.2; 16.9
